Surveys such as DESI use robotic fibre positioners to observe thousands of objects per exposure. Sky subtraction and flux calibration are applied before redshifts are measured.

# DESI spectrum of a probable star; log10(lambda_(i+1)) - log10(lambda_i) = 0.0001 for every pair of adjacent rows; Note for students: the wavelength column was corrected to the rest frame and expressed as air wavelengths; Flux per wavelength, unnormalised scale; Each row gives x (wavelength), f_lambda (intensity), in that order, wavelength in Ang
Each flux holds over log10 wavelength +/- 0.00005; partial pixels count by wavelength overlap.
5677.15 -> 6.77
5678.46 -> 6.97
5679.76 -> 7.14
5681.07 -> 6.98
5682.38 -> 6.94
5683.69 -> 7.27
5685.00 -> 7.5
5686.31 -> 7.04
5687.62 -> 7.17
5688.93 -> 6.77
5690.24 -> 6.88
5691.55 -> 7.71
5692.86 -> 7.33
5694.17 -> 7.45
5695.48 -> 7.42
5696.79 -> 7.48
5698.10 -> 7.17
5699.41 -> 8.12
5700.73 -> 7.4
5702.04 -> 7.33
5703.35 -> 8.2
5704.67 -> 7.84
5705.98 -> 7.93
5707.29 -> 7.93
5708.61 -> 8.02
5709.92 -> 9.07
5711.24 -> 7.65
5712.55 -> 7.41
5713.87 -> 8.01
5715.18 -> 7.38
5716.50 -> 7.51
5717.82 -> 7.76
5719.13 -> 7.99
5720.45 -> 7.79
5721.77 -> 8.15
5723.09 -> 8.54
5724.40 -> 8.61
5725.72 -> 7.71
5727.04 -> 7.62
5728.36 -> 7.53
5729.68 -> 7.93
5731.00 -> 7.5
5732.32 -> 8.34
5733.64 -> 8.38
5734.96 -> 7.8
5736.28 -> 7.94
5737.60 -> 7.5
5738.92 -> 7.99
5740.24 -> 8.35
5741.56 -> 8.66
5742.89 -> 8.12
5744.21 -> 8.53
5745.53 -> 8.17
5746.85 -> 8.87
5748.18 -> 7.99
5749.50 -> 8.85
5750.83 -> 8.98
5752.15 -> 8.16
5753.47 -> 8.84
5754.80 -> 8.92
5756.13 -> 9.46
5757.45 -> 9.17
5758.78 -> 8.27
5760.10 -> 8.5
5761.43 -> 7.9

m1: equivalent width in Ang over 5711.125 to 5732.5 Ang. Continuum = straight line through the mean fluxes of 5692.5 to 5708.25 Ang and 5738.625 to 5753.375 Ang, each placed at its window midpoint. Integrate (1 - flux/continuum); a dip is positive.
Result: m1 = 0.5 Ang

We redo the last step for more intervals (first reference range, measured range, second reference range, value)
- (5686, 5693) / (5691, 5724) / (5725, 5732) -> -1.8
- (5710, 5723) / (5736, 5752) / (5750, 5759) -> 0.4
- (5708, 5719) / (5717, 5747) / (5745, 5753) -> 0.5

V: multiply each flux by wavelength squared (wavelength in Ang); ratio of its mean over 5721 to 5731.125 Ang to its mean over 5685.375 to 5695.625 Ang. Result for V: 1.1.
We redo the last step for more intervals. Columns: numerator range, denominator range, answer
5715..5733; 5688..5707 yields 1.06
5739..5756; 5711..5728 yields 1.10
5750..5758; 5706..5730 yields 1.14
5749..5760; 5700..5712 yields 1.13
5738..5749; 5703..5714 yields 1.05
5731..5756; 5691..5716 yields 1.10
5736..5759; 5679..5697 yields 1.20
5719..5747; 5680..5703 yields 1.12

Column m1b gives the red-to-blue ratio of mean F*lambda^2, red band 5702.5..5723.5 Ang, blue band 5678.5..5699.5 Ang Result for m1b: 1.10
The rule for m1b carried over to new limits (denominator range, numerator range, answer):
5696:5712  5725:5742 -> 1.02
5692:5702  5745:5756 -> 1.18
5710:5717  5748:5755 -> 1.14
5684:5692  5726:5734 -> 1.11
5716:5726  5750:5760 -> 1.11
